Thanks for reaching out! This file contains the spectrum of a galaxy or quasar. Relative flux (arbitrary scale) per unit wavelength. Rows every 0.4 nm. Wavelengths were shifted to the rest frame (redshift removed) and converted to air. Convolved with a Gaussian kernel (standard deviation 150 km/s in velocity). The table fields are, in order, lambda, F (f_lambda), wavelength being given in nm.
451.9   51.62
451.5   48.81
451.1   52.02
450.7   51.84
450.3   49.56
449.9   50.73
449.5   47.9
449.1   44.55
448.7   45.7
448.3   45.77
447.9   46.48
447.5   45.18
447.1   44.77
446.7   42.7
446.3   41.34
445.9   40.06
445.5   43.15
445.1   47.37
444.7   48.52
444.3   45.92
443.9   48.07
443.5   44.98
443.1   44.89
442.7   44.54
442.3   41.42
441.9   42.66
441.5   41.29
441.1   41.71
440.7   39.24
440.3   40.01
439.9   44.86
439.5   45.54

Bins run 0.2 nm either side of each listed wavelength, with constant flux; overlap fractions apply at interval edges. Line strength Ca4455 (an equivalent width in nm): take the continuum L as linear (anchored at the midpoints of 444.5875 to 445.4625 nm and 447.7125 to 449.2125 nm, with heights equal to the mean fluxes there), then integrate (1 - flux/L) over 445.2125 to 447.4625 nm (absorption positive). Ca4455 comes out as 0.18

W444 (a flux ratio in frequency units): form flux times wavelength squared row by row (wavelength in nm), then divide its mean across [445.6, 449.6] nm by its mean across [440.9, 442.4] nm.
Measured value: 1.09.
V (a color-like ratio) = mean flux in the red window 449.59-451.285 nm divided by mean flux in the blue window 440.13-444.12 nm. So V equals 1.18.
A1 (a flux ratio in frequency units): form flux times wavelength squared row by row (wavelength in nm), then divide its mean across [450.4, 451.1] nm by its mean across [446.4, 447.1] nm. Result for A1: 1.22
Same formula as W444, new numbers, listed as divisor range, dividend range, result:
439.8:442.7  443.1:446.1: 1.11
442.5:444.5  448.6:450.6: 1.08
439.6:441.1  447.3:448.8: 1.14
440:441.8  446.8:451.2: 1.20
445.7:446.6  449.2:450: 1.20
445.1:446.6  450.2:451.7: 1.22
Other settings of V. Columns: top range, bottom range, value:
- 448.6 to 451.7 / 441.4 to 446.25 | 1.10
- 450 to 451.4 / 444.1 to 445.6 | 1.10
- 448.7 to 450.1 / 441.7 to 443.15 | 1.10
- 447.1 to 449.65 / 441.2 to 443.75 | 1.06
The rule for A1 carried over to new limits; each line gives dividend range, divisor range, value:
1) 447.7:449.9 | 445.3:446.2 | 1.13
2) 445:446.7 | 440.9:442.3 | 1.04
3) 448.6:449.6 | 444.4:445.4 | 0.99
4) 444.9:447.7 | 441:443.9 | 1.02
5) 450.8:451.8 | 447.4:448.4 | 1.12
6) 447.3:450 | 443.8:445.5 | 1.01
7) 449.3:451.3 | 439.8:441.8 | 1.27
